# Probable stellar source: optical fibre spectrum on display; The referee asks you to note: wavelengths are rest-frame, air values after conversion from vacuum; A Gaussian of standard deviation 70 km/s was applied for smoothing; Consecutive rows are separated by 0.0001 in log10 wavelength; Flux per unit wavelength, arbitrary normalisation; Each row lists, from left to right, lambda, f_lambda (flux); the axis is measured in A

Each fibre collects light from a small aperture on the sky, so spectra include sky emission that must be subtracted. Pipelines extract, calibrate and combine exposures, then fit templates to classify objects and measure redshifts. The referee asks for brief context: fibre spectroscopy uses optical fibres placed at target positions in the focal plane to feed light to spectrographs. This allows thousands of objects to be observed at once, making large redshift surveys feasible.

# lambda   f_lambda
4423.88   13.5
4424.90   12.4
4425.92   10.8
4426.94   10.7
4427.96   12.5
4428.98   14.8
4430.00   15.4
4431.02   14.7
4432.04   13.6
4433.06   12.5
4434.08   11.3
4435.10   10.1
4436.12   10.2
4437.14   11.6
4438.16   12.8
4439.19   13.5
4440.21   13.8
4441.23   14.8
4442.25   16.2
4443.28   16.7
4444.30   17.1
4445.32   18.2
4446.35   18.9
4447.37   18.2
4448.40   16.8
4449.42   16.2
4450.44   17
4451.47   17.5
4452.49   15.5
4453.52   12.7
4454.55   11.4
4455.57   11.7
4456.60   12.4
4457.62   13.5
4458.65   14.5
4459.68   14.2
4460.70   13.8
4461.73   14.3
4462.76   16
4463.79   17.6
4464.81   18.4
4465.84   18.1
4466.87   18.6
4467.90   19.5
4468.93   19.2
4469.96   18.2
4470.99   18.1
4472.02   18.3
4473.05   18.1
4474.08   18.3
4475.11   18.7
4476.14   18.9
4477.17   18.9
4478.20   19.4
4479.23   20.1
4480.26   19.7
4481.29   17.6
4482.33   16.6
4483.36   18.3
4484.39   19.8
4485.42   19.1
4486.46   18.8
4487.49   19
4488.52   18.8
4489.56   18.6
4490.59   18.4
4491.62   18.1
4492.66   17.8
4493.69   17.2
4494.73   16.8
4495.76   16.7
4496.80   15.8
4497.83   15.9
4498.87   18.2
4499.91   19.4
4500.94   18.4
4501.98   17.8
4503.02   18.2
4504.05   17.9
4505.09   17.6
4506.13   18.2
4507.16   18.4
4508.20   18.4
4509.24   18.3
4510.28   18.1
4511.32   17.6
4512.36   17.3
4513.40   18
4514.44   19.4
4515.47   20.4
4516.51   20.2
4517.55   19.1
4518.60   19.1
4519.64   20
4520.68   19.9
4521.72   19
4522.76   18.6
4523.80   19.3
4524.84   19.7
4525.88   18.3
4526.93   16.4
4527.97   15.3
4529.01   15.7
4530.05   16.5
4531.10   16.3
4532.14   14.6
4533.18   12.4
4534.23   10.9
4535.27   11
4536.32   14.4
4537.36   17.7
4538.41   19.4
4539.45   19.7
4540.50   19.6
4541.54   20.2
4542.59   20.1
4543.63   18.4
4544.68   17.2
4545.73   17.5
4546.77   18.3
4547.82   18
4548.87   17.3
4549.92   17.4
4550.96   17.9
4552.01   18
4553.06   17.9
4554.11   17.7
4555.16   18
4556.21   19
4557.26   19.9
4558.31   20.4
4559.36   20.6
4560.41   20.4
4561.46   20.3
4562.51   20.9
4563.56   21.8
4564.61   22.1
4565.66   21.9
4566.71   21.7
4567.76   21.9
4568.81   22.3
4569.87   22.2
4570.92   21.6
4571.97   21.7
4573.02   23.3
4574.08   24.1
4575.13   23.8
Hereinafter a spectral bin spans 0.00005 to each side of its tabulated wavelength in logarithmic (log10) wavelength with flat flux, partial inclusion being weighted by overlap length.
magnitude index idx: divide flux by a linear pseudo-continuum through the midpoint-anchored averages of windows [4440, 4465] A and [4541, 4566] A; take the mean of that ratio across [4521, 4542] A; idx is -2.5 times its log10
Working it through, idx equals 0.10 mag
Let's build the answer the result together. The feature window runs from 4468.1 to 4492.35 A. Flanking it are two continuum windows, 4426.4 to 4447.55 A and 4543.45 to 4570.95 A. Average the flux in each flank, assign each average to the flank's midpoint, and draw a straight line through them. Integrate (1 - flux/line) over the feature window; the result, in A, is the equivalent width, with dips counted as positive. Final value -3.9 A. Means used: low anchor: 14.1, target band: 18.7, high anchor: 19.6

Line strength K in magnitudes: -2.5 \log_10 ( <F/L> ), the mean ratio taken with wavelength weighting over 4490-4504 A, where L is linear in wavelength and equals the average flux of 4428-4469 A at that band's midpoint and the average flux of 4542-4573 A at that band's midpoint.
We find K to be -0.03 mag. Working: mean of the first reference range 15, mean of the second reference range 19.8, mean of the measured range 17.6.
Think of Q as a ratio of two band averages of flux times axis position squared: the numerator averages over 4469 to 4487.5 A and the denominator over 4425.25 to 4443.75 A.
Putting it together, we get 1.5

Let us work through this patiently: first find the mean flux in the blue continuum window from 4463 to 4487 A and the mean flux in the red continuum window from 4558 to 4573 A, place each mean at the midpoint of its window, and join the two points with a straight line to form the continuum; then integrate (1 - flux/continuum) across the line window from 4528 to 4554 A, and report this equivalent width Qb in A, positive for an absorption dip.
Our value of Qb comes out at 4.8 A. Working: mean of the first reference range 18.6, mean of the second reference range 21.5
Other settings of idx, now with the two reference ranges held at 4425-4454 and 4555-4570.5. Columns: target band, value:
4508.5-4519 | -0.021 mag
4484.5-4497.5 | -0.051 mag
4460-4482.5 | -0.121 mag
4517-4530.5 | 0.037 mag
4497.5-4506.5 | -0.015 mag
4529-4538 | 0.326 mag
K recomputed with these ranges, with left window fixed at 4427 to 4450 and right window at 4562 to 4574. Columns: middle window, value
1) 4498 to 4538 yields 0.09 mag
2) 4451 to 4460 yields 0.13 mag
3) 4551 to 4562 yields 0.12 mag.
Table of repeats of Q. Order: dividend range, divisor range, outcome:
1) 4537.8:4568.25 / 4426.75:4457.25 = 1.42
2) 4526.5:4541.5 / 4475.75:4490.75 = 0.86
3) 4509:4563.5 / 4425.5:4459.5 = 1.33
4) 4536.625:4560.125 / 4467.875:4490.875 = 1.03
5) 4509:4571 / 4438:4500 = 1.12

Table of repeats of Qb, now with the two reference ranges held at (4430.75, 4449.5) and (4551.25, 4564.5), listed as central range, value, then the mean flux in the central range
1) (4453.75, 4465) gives 0.9 A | 14.2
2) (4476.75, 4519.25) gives -3.3 A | 18.3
